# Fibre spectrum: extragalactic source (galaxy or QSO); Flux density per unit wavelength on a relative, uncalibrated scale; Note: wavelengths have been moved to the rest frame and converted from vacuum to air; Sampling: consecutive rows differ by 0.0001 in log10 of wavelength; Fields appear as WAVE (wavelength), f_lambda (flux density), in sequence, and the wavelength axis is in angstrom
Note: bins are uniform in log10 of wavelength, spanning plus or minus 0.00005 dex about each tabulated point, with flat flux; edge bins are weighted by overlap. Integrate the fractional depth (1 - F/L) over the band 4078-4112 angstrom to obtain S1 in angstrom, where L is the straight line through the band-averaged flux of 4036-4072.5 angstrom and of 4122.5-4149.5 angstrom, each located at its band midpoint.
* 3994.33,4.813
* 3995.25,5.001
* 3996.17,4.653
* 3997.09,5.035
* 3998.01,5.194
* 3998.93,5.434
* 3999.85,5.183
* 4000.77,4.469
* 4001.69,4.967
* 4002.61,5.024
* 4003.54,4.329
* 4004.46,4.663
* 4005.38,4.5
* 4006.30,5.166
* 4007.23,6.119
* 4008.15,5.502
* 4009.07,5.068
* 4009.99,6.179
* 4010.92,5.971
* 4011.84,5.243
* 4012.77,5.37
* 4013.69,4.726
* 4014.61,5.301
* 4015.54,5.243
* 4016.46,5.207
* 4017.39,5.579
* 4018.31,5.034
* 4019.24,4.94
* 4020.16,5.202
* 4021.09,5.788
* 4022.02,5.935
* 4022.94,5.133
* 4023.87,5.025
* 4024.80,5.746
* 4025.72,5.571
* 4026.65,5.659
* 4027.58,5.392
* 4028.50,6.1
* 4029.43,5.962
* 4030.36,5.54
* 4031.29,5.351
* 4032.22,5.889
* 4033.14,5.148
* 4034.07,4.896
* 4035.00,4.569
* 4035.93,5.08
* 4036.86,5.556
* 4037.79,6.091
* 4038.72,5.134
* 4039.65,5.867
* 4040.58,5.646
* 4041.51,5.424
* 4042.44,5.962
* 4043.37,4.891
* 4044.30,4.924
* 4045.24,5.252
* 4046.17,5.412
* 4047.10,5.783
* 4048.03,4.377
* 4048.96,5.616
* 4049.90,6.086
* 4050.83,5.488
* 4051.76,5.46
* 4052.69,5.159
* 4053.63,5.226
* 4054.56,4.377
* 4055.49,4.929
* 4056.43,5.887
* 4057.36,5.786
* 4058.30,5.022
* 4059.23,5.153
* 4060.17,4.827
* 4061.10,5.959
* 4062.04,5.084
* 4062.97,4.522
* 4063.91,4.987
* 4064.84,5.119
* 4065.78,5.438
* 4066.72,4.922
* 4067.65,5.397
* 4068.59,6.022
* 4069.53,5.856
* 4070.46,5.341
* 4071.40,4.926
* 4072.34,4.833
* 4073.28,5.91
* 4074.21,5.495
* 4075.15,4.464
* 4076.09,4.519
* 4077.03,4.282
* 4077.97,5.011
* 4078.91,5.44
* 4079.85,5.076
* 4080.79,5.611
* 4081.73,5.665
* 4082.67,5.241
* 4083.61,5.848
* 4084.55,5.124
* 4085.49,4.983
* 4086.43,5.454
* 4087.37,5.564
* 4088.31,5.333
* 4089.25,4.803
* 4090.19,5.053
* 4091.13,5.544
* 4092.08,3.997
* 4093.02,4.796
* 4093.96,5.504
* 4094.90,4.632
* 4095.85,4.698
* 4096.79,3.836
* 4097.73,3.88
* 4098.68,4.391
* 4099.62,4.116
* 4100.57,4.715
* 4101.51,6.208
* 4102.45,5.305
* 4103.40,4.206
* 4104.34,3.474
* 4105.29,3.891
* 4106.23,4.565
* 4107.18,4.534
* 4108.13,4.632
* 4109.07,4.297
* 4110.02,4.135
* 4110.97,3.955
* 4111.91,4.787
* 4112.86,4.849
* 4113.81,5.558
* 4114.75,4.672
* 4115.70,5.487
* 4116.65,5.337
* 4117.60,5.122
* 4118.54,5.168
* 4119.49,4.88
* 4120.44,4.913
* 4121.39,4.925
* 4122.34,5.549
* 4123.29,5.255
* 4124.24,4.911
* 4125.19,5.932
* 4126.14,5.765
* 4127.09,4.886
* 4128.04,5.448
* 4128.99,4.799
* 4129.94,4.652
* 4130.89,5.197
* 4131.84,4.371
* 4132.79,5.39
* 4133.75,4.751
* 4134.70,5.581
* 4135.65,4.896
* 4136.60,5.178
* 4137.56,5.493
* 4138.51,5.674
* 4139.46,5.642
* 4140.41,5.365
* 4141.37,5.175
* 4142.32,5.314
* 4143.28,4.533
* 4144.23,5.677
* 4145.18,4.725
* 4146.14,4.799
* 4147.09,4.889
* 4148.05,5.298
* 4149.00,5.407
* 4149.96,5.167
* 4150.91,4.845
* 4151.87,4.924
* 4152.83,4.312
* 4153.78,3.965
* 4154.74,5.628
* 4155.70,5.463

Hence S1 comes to 2.85 angstrom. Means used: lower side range 5.33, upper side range 5.18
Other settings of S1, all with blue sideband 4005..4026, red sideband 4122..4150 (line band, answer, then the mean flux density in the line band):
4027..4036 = -0.1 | 5.41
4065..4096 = 0.6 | 5.18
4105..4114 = 1.3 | 4.5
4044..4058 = 0.0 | 5.32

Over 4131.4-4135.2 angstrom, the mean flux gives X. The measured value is 5.03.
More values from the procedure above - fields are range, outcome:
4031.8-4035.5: 5.12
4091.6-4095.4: 4.72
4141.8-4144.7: 5.18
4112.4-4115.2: 5.04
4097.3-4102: 4.67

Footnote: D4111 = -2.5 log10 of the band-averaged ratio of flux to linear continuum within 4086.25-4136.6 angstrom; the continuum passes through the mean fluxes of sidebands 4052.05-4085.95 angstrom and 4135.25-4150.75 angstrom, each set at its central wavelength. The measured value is 0.07 mag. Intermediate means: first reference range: 5.21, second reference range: 5.2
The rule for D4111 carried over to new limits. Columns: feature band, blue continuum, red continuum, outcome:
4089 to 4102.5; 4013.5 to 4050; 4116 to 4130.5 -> 0.11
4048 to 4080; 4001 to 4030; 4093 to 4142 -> -0.02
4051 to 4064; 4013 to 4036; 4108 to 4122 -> 0.00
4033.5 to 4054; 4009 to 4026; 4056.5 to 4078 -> -0.02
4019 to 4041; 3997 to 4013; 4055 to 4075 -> -0.05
